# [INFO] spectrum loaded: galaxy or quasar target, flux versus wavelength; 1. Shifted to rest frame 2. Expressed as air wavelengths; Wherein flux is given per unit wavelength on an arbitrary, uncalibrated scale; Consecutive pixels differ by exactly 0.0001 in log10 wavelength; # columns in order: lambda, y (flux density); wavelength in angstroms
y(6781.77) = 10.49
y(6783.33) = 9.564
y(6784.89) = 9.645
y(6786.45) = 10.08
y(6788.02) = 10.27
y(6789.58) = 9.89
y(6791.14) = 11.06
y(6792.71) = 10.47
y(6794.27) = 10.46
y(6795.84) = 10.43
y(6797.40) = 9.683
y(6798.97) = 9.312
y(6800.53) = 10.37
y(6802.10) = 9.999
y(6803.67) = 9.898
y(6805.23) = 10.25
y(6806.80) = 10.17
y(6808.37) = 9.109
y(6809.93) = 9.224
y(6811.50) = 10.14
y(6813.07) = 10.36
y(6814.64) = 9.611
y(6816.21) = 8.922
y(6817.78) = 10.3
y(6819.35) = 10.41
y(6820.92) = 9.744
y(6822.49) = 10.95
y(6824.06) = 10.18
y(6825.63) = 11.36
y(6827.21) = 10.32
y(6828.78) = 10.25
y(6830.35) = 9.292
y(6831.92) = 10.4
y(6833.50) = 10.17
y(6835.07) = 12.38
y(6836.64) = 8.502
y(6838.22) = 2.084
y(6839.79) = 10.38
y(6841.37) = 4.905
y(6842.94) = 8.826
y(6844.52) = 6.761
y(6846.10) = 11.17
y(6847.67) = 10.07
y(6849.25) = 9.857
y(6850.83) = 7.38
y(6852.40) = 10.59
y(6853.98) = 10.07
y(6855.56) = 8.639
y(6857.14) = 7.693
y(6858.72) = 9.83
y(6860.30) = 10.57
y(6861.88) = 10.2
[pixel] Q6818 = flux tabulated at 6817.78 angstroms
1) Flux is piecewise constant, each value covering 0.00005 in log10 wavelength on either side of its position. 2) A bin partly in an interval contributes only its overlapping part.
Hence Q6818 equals 10.3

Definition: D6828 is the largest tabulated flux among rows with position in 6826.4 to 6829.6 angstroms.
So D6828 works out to 10.32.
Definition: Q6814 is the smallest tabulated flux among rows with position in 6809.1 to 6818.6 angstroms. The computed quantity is 8.922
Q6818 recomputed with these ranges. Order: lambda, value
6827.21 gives 10.32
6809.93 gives 9.224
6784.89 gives 9.645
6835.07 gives 12.38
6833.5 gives 10.17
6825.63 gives 11.36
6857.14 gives 7.693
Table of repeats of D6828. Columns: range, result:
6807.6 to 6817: 10.36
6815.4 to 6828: 11.36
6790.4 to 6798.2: 11.06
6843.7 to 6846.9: 11.17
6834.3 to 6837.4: 12.38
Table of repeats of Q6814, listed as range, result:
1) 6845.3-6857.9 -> 7.38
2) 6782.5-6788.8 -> 9.564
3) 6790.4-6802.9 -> 9.312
